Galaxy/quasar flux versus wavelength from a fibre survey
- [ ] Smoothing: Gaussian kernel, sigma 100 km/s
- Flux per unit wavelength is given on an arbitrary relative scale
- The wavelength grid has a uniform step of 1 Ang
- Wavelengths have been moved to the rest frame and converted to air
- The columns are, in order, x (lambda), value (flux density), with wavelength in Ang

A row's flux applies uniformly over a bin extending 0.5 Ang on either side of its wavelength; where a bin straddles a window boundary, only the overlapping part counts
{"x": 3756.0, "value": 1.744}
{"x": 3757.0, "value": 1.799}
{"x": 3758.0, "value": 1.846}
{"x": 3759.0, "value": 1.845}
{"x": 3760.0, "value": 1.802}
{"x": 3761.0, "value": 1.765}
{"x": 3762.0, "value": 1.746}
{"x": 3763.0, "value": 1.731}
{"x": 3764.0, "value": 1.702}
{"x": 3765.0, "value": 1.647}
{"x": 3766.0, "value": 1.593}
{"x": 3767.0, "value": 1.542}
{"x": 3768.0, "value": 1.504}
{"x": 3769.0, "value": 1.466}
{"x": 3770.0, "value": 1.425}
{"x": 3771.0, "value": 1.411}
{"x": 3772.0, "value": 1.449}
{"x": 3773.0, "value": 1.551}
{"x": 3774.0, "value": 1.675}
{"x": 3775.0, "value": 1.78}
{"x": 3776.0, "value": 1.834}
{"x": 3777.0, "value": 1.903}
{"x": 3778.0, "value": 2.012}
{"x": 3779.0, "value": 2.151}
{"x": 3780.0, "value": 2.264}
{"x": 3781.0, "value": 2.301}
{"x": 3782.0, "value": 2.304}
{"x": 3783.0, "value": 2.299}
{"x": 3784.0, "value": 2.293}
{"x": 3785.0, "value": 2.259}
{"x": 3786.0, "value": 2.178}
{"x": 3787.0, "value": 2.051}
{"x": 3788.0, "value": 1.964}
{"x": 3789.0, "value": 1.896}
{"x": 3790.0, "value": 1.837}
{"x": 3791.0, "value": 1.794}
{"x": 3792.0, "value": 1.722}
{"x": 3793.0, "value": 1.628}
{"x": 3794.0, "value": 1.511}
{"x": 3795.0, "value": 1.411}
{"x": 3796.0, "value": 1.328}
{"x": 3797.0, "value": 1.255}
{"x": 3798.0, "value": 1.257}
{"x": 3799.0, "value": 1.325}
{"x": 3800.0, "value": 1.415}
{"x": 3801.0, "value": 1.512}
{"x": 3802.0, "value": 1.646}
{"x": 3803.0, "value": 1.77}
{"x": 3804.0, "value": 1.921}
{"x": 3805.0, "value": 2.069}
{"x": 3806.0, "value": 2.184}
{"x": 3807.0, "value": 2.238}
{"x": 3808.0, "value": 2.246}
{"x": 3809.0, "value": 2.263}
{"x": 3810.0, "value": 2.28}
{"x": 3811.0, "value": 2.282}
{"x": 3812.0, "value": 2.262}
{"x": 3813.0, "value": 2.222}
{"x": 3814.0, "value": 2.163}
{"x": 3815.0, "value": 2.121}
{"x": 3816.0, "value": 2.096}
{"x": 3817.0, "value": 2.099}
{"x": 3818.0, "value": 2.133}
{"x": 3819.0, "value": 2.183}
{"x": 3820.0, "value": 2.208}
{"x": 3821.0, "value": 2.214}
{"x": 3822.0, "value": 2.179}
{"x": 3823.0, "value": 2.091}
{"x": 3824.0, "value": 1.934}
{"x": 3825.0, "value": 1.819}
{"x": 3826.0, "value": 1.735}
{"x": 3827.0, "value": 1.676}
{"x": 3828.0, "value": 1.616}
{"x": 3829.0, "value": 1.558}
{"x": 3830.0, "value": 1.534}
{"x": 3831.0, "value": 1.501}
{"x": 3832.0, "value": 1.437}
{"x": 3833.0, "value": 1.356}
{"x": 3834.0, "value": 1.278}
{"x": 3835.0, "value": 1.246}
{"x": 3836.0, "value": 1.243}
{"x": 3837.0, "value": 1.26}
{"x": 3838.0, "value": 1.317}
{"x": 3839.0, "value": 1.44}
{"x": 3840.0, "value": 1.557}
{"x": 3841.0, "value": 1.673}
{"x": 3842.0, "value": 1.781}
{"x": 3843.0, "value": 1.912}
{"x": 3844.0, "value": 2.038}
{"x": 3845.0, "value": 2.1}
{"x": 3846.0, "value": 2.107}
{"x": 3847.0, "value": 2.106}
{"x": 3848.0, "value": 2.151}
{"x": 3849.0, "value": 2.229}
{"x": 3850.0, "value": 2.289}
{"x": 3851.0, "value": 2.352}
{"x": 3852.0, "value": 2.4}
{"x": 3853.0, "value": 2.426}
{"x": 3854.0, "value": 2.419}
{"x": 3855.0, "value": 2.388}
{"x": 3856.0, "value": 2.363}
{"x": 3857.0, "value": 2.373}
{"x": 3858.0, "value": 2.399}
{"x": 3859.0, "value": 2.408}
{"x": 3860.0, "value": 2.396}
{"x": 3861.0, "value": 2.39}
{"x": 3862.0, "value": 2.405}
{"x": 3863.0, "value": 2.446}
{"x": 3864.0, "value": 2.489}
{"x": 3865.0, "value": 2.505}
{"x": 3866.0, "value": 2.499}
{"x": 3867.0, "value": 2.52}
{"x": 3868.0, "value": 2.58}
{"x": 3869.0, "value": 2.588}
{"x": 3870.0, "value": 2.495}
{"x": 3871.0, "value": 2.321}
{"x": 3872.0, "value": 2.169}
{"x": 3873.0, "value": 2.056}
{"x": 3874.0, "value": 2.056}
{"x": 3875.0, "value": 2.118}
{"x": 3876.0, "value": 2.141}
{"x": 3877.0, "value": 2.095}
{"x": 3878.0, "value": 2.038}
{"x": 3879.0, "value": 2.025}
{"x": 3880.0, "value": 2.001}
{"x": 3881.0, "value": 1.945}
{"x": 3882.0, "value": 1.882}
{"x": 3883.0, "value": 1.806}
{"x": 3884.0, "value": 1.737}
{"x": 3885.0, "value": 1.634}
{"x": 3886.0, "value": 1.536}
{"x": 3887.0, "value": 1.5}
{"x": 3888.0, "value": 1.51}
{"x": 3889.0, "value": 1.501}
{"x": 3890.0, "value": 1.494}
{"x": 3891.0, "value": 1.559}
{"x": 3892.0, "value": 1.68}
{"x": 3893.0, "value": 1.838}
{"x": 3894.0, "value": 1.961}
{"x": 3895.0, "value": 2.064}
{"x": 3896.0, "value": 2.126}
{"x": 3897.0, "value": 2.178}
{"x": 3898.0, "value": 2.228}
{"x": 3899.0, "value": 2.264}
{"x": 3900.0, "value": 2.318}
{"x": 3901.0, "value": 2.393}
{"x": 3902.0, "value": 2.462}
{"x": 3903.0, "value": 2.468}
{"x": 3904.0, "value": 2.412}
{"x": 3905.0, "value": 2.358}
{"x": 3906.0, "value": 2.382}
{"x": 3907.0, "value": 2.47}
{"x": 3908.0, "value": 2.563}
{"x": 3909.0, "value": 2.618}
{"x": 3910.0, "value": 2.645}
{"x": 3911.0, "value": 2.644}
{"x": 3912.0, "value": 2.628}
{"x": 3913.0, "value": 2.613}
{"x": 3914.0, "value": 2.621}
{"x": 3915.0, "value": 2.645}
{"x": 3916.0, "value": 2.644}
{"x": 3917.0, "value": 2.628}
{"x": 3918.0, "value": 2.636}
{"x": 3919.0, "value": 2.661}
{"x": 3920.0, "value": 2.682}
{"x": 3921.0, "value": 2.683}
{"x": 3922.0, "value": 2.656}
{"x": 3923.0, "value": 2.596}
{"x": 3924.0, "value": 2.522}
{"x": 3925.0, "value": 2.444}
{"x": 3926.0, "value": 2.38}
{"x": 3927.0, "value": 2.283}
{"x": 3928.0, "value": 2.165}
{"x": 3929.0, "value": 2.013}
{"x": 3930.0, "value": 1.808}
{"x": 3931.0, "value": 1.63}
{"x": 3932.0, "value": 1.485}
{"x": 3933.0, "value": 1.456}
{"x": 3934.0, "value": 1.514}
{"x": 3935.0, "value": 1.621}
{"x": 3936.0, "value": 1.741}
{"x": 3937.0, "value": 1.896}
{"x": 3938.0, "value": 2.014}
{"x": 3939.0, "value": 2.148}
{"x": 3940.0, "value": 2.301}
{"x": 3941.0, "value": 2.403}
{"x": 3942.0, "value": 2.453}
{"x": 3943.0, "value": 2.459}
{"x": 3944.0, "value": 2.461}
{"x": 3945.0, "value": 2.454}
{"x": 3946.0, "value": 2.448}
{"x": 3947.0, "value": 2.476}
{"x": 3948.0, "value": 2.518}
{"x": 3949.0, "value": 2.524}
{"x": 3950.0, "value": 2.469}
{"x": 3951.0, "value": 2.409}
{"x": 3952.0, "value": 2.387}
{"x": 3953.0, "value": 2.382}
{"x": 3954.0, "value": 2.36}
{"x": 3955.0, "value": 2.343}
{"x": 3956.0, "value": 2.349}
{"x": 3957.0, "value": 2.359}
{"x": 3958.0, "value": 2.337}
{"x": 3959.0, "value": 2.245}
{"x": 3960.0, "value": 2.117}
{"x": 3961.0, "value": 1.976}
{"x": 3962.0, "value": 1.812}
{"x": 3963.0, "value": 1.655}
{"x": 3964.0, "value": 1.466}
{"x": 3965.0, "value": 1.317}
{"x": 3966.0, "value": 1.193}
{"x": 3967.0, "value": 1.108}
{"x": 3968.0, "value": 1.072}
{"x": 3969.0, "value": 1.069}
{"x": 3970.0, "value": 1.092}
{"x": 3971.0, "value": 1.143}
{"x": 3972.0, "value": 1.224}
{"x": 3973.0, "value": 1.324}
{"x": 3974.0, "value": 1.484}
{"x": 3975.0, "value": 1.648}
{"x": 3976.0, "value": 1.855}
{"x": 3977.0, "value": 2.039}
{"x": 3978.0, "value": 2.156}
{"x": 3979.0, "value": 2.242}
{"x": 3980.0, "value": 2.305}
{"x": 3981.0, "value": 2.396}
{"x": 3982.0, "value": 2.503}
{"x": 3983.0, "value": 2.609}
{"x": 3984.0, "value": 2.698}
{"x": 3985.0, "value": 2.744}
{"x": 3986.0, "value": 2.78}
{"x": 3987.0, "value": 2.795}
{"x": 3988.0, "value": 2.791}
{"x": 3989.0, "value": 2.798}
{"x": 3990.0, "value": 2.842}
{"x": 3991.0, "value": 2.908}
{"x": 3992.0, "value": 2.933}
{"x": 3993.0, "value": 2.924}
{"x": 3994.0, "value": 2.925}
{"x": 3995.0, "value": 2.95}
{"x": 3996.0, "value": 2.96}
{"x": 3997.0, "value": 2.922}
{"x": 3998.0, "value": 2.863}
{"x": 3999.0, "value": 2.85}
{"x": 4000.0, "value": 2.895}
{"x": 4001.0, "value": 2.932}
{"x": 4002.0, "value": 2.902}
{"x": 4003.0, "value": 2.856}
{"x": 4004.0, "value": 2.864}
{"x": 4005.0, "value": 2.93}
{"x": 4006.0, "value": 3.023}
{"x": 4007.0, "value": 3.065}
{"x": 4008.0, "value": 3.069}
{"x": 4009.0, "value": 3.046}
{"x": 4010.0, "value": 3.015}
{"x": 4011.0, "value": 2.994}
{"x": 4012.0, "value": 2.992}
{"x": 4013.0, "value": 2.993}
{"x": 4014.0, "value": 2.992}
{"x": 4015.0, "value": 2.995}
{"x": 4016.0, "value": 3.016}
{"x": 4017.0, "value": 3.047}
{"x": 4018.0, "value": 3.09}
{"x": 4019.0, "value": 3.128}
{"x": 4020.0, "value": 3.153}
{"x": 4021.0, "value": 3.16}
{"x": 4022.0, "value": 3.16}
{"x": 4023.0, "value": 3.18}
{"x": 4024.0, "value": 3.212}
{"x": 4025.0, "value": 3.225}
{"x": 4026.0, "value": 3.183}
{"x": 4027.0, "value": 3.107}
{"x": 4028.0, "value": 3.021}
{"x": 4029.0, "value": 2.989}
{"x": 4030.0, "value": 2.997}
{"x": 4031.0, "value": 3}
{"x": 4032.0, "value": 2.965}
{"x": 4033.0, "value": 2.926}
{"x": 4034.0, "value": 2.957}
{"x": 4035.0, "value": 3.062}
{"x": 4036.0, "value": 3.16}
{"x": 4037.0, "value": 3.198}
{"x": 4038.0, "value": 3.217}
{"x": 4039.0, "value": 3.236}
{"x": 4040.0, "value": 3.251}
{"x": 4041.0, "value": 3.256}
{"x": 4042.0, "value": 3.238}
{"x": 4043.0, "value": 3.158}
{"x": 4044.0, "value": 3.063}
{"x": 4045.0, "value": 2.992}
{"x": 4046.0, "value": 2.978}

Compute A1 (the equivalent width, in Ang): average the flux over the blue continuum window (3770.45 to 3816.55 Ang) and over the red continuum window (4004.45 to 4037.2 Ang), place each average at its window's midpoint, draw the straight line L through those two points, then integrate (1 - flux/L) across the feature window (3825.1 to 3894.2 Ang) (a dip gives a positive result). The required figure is 8.4 Ang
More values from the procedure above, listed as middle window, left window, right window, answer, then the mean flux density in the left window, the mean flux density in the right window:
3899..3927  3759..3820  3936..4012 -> -4.4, 1.86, 2.35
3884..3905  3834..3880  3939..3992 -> 1.7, 2.13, 2.15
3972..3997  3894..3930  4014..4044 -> 3.5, 2.44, 3.11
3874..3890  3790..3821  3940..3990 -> 1.4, 1.89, 2.12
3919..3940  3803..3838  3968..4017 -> 1.9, 1.89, 2.56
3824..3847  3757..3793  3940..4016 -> 4.5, 1.84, 2.4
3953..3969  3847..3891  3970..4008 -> 3.9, 2.16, 2.53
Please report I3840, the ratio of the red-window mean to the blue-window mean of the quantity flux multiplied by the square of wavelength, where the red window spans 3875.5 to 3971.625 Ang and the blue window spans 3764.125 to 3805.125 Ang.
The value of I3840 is 1.29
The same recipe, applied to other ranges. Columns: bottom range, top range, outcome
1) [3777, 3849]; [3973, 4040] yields 1.69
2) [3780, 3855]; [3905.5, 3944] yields 1.29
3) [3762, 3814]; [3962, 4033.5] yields 1.57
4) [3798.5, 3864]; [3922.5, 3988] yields 1.11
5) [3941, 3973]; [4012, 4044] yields 1.62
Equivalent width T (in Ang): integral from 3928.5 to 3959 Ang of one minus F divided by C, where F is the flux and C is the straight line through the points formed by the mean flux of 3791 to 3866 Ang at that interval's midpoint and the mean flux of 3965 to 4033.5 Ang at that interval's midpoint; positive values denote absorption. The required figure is 2.9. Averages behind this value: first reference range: 1.94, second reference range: 2.63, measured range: 2.18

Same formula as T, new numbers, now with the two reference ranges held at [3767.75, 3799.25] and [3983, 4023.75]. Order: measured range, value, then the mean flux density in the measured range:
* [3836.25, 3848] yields 1.9 Ang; 1.76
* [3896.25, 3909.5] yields 0.2 Ang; 2.39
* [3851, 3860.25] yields -1.0 Ang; 2.39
